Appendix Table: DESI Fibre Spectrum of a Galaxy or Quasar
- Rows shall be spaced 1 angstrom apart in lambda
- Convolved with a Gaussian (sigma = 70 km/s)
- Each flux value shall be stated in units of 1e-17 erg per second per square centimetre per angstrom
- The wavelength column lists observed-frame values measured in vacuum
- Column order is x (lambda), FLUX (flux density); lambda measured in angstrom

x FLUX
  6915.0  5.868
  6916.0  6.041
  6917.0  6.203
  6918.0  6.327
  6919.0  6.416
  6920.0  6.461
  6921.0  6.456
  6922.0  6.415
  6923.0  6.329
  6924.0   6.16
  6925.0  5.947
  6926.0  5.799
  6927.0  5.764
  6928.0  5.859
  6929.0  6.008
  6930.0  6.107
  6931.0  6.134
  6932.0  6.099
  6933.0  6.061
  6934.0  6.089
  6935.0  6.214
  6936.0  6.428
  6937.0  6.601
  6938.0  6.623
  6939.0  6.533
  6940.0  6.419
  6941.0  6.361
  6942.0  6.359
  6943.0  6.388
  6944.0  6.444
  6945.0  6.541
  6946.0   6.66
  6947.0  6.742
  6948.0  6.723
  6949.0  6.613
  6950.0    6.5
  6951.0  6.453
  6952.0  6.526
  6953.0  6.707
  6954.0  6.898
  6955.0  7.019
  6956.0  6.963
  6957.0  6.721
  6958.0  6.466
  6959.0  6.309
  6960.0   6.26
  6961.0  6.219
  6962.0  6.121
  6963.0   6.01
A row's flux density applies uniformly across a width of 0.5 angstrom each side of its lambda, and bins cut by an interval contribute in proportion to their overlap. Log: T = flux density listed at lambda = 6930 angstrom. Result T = 6.107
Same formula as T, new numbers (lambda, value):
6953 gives 6.707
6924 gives 6.16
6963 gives 6.01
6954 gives 6.898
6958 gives 6.466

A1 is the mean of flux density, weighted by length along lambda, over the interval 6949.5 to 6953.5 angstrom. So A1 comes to 6.55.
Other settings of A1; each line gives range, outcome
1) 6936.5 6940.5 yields 6.54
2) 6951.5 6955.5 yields 6.79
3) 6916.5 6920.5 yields 6.35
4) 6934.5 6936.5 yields 6.32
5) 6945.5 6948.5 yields 6.71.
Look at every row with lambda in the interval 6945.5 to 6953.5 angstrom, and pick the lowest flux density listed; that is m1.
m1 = 6.453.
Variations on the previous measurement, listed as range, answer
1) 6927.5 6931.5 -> 5.859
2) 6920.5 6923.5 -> 6.329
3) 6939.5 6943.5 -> 6.359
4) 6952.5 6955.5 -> 6.707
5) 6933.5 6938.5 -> 6.089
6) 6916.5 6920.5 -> 6.203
